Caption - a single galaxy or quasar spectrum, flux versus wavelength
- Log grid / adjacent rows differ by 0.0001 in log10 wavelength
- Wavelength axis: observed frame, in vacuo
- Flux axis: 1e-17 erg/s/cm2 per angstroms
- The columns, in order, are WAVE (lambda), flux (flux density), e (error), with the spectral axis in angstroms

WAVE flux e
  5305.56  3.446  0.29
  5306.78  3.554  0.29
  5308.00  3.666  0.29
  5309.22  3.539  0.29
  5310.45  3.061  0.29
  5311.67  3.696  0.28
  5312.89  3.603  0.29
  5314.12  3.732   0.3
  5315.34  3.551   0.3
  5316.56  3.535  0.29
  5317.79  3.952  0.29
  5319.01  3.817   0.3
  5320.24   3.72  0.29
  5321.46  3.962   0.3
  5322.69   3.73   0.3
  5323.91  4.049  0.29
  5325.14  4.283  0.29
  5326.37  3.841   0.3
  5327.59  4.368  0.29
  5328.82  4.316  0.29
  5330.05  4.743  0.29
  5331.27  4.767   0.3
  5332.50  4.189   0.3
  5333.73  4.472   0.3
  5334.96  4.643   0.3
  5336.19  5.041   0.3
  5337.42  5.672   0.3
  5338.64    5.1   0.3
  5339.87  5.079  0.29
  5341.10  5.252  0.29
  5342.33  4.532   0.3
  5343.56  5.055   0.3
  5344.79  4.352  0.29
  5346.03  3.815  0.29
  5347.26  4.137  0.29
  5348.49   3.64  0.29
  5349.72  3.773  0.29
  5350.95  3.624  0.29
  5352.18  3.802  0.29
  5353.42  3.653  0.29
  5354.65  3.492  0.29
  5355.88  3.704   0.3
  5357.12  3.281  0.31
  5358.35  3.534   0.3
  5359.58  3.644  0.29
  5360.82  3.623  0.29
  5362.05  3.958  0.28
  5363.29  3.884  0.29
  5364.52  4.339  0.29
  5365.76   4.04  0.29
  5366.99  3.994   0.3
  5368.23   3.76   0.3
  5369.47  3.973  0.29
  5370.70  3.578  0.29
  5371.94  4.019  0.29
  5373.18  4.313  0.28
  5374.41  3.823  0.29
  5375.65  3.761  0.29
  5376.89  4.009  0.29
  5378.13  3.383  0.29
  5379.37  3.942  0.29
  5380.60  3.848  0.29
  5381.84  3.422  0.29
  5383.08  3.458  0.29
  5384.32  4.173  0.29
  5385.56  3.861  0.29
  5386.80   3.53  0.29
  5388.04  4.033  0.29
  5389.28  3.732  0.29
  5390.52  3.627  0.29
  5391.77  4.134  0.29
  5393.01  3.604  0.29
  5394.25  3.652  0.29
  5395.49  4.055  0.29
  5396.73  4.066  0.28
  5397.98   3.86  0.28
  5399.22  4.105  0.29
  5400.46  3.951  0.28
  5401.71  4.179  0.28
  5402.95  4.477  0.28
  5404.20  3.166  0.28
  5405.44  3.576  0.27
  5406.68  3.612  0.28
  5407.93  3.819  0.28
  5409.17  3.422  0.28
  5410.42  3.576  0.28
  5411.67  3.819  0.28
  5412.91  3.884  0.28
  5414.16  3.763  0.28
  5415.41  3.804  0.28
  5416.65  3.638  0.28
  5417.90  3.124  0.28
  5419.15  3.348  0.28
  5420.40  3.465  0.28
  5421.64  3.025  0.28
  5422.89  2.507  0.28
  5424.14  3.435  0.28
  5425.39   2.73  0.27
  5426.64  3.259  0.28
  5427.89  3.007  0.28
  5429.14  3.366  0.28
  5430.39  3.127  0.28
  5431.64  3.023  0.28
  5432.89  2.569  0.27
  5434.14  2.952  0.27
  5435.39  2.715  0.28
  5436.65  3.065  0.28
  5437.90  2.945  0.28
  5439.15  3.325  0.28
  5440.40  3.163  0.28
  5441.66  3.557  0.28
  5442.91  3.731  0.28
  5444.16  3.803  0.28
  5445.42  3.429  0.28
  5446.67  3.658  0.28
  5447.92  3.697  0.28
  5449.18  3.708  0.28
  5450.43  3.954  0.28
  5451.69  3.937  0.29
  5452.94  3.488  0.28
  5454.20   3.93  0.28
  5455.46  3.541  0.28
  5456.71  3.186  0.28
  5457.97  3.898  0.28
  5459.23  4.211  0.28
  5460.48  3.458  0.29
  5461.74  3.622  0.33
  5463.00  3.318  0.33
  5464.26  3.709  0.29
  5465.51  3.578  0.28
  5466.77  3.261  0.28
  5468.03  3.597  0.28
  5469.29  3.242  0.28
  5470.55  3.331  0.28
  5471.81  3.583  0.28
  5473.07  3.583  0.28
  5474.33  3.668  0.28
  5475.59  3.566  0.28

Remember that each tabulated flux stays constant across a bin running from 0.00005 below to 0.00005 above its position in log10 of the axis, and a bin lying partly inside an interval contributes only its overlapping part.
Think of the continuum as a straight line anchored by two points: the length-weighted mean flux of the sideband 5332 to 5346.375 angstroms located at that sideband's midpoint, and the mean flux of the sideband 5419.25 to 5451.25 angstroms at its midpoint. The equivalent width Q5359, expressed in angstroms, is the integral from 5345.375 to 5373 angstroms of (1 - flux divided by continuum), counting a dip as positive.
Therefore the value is 4.13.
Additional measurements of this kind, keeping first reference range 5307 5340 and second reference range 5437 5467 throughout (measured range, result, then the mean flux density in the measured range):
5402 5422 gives 0.8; 3.61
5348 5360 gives 1.2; 3.62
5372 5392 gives 0.4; 3.81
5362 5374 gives -0.1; 3.98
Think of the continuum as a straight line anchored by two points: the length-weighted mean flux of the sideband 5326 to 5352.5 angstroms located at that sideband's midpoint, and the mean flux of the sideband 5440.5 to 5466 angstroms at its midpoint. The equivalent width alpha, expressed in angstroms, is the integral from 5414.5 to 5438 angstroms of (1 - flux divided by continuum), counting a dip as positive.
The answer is 4.48 angstroms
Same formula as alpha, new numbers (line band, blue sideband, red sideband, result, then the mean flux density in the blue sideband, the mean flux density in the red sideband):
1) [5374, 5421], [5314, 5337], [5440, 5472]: 1.22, 4.16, 3.6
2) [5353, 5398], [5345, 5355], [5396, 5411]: -0.12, 3.77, 3.82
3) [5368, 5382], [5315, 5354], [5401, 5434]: 0.05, 4.27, 3.41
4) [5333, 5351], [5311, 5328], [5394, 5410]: -3.43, 3.84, 3.84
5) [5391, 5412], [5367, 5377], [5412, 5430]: -1.63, 3.9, 3.32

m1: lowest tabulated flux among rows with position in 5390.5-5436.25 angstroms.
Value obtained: 2.507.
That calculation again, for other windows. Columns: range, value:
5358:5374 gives 3.534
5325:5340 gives 3.841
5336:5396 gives 3.281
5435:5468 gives 2.715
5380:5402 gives 3.422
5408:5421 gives 3.124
